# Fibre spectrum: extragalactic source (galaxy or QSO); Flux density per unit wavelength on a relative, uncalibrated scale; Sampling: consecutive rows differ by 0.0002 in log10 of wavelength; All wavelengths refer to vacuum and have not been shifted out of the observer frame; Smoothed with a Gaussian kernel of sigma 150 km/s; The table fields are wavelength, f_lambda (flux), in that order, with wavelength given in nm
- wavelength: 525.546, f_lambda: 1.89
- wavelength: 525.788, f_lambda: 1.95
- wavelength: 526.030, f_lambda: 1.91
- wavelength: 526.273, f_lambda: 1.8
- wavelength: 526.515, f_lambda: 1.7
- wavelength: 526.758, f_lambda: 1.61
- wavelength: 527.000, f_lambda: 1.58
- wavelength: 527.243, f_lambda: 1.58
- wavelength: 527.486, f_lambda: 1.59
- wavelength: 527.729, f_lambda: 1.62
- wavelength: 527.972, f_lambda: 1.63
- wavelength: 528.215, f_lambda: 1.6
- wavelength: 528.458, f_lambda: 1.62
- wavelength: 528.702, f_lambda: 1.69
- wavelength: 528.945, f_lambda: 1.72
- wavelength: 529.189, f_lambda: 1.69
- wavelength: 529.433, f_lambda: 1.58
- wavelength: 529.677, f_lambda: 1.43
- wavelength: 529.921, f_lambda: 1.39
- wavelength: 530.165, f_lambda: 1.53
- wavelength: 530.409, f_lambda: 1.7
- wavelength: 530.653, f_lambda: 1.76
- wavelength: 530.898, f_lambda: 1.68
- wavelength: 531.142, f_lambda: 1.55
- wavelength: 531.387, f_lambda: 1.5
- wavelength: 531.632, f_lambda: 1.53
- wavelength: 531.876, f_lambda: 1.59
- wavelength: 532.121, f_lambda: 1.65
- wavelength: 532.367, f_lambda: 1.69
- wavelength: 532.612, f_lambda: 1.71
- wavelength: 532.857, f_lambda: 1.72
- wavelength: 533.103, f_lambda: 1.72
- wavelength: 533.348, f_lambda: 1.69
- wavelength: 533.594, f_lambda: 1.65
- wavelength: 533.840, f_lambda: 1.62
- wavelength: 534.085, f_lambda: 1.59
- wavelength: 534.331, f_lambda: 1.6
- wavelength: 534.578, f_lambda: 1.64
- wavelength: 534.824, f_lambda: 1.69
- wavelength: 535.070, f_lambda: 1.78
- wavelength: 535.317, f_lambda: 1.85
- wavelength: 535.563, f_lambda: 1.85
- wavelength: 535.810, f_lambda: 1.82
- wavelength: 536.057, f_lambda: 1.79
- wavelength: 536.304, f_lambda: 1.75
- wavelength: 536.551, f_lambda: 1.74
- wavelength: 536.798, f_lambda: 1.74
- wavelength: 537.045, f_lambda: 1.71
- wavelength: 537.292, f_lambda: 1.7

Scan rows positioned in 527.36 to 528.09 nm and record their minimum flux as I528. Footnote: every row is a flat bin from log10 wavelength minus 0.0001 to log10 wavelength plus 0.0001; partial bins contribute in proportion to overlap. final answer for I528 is 1.59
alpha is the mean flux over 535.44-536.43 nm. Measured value 1.8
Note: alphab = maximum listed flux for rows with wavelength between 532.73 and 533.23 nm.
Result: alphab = 1.72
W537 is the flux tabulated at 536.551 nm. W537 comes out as 1.74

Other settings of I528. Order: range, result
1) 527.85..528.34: 1.6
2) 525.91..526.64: 1.7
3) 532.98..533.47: 1.69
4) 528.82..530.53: 1.39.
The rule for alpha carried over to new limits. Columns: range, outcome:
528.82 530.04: 1.56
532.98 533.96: 1.67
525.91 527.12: 1.72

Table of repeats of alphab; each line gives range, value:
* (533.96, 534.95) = 1.69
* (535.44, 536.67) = 1.85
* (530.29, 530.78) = 1.76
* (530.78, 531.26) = 1.68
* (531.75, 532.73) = 1.71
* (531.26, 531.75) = 1.53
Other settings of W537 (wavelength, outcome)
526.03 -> 1.91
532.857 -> 1.72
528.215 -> 1.6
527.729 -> 1.62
